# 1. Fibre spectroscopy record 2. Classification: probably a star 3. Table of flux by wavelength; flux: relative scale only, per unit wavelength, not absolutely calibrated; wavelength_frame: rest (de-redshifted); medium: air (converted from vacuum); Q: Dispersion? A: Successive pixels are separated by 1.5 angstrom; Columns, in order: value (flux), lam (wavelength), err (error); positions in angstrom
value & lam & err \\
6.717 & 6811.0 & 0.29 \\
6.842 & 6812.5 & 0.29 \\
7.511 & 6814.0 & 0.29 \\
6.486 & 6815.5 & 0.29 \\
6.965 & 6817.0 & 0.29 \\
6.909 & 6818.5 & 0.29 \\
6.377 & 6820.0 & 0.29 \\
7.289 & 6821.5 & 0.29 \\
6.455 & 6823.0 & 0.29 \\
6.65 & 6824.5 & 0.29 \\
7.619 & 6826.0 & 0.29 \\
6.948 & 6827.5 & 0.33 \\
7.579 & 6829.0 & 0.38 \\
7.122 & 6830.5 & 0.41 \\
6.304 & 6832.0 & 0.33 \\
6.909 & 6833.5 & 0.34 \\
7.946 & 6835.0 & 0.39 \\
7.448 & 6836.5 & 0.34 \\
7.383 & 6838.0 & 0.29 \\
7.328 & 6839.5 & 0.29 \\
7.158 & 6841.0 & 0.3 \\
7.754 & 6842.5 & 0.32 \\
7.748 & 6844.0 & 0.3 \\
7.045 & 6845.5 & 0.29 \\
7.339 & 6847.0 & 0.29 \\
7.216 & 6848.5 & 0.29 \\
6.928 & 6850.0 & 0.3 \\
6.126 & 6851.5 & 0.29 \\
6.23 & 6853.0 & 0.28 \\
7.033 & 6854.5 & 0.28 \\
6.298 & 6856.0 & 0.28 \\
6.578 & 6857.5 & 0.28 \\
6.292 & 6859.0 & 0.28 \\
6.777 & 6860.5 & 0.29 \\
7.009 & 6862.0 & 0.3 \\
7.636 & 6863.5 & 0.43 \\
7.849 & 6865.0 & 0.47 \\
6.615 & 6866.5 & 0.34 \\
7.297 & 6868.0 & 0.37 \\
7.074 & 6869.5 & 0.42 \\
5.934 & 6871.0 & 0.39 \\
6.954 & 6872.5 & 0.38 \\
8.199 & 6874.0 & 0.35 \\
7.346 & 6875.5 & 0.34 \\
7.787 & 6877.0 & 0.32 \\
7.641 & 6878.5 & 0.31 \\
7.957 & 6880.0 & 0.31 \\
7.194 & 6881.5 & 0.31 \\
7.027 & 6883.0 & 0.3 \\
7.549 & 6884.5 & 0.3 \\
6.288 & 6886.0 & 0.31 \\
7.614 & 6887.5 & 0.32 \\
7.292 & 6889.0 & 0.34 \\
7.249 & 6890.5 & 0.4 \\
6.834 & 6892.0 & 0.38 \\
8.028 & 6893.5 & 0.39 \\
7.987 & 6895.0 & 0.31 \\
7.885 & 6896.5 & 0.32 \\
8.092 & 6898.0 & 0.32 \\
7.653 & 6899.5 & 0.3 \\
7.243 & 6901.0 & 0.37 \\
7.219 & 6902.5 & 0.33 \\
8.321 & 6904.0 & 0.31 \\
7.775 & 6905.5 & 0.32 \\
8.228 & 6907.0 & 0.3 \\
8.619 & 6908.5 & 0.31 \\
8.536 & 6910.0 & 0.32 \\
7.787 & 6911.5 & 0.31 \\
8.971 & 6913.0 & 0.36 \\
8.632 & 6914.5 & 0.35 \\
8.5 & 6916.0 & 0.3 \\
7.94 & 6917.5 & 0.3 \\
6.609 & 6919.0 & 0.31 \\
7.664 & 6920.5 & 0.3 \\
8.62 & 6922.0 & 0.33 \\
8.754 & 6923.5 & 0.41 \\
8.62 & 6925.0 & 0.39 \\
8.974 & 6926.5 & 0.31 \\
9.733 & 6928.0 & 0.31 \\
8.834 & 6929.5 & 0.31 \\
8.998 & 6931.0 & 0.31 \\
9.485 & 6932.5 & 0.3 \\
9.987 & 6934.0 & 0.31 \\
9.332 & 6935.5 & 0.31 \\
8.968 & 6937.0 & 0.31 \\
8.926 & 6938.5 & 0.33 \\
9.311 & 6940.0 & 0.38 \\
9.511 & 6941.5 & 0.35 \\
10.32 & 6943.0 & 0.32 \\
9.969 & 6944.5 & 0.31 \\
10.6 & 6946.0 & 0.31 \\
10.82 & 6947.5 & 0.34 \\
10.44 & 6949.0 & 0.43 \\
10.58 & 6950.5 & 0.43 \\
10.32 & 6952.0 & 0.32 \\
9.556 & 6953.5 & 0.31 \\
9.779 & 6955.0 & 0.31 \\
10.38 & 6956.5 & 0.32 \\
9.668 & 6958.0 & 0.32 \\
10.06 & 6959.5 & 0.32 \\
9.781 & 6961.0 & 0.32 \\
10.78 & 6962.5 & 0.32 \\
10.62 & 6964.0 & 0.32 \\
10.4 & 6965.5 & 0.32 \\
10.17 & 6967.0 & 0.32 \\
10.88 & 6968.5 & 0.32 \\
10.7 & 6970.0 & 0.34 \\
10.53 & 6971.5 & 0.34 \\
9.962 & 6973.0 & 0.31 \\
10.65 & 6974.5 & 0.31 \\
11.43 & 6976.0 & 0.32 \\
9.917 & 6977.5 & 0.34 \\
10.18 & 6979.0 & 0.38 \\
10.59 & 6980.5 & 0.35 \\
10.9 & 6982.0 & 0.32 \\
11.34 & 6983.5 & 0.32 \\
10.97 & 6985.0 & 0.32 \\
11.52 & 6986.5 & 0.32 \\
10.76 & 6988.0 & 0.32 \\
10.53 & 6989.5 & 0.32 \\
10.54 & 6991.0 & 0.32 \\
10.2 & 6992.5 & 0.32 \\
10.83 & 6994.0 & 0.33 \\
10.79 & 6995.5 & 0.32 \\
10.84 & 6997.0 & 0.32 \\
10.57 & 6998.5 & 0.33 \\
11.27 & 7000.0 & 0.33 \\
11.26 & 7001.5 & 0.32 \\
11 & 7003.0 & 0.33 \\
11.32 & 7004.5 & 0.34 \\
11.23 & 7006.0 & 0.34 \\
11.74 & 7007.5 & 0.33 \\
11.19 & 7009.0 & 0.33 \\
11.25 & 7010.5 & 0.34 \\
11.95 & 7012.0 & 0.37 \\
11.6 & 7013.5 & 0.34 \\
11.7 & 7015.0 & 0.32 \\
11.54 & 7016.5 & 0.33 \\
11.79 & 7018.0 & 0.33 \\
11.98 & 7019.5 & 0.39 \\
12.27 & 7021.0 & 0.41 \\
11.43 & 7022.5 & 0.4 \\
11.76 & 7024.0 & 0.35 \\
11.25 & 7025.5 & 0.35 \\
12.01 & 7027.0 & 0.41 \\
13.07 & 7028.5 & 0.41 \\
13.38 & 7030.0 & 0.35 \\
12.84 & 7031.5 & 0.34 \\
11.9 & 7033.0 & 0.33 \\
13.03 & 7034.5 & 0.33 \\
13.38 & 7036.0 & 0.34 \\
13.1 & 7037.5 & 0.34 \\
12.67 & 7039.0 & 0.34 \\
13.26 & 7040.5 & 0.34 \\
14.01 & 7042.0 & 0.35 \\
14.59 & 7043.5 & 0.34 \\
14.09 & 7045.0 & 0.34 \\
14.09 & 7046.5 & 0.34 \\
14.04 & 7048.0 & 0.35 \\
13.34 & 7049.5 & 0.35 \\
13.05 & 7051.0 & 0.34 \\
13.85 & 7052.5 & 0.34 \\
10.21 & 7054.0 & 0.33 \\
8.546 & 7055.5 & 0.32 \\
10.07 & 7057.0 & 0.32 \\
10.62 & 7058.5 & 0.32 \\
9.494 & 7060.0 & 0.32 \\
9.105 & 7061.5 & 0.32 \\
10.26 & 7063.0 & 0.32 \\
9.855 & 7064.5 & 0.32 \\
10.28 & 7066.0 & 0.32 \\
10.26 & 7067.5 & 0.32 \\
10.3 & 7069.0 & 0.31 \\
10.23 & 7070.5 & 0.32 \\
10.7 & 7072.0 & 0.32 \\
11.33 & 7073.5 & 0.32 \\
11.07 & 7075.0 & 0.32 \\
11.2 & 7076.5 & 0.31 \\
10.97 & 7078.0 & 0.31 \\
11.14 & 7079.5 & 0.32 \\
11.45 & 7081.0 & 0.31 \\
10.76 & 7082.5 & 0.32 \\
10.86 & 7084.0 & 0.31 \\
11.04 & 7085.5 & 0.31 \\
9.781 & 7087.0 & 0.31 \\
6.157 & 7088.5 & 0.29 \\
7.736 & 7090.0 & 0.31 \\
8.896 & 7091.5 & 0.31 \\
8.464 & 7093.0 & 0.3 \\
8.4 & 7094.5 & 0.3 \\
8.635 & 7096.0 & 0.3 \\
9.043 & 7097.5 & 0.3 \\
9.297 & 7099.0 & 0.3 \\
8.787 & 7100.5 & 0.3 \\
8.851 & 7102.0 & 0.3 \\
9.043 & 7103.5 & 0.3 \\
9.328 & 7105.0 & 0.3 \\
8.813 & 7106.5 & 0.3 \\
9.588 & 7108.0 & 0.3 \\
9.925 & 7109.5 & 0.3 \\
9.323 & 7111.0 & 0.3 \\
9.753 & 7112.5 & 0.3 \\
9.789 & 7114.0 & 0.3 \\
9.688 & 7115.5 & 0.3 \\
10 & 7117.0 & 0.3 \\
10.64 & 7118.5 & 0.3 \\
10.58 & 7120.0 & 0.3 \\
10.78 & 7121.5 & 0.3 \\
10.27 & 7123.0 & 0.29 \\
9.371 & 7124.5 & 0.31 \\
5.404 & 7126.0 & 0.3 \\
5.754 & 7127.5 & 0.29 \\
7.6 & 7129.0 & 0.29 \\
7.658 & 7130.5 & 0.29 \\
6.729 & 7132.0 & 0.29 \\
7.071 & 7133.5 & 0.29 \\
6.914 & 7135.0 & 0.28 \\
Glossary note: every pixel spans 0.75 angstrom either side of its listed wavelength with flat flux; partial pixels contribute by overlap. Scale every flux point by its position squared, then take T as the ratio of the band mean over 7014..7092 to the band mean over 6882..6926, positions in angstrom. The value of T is 1.52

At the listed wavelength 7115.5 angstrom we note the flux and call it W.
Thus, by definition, 9.688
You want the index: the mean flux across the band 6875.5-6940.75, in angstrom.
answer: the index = 8.15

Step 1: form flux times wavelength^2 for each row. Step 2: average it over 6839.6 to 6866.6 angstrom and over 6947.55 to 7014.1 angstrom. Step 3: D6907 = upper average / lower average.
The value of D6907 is 1.6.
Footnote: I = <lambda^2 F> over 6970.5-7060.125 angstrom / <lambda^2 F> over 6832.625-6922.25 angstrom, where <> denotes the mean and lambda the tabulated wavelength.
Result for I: 1.63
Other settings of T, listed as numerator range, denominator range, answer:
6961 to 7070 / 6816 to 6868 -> 1.71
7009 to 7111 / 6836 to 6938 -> 1.50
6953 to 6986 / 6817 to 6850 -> 1.52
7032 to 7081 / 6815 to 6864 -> 1.78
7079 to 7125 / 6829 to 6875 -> 1.45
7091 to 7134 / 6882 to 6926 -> 1.20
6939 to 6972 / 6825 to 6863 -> 1.50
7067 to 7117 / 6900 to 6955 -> 1.13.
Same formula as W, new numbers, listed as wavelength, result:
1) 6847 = 7.339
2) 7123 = 10.27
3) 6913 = 8.971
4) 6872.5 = 6.954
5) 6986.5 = 11.52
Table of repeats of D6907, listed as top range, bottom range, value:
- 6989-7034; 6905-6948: 1.32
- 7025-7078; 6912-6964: 1.30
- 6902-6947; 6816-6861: 1.29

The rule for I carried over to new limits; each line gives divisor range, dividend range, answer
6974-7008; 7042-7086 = 1.06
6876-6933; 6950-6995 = 1.34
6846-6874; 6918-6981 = 1.46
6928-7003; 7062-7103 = 0.99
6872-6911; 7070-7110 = 1.34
